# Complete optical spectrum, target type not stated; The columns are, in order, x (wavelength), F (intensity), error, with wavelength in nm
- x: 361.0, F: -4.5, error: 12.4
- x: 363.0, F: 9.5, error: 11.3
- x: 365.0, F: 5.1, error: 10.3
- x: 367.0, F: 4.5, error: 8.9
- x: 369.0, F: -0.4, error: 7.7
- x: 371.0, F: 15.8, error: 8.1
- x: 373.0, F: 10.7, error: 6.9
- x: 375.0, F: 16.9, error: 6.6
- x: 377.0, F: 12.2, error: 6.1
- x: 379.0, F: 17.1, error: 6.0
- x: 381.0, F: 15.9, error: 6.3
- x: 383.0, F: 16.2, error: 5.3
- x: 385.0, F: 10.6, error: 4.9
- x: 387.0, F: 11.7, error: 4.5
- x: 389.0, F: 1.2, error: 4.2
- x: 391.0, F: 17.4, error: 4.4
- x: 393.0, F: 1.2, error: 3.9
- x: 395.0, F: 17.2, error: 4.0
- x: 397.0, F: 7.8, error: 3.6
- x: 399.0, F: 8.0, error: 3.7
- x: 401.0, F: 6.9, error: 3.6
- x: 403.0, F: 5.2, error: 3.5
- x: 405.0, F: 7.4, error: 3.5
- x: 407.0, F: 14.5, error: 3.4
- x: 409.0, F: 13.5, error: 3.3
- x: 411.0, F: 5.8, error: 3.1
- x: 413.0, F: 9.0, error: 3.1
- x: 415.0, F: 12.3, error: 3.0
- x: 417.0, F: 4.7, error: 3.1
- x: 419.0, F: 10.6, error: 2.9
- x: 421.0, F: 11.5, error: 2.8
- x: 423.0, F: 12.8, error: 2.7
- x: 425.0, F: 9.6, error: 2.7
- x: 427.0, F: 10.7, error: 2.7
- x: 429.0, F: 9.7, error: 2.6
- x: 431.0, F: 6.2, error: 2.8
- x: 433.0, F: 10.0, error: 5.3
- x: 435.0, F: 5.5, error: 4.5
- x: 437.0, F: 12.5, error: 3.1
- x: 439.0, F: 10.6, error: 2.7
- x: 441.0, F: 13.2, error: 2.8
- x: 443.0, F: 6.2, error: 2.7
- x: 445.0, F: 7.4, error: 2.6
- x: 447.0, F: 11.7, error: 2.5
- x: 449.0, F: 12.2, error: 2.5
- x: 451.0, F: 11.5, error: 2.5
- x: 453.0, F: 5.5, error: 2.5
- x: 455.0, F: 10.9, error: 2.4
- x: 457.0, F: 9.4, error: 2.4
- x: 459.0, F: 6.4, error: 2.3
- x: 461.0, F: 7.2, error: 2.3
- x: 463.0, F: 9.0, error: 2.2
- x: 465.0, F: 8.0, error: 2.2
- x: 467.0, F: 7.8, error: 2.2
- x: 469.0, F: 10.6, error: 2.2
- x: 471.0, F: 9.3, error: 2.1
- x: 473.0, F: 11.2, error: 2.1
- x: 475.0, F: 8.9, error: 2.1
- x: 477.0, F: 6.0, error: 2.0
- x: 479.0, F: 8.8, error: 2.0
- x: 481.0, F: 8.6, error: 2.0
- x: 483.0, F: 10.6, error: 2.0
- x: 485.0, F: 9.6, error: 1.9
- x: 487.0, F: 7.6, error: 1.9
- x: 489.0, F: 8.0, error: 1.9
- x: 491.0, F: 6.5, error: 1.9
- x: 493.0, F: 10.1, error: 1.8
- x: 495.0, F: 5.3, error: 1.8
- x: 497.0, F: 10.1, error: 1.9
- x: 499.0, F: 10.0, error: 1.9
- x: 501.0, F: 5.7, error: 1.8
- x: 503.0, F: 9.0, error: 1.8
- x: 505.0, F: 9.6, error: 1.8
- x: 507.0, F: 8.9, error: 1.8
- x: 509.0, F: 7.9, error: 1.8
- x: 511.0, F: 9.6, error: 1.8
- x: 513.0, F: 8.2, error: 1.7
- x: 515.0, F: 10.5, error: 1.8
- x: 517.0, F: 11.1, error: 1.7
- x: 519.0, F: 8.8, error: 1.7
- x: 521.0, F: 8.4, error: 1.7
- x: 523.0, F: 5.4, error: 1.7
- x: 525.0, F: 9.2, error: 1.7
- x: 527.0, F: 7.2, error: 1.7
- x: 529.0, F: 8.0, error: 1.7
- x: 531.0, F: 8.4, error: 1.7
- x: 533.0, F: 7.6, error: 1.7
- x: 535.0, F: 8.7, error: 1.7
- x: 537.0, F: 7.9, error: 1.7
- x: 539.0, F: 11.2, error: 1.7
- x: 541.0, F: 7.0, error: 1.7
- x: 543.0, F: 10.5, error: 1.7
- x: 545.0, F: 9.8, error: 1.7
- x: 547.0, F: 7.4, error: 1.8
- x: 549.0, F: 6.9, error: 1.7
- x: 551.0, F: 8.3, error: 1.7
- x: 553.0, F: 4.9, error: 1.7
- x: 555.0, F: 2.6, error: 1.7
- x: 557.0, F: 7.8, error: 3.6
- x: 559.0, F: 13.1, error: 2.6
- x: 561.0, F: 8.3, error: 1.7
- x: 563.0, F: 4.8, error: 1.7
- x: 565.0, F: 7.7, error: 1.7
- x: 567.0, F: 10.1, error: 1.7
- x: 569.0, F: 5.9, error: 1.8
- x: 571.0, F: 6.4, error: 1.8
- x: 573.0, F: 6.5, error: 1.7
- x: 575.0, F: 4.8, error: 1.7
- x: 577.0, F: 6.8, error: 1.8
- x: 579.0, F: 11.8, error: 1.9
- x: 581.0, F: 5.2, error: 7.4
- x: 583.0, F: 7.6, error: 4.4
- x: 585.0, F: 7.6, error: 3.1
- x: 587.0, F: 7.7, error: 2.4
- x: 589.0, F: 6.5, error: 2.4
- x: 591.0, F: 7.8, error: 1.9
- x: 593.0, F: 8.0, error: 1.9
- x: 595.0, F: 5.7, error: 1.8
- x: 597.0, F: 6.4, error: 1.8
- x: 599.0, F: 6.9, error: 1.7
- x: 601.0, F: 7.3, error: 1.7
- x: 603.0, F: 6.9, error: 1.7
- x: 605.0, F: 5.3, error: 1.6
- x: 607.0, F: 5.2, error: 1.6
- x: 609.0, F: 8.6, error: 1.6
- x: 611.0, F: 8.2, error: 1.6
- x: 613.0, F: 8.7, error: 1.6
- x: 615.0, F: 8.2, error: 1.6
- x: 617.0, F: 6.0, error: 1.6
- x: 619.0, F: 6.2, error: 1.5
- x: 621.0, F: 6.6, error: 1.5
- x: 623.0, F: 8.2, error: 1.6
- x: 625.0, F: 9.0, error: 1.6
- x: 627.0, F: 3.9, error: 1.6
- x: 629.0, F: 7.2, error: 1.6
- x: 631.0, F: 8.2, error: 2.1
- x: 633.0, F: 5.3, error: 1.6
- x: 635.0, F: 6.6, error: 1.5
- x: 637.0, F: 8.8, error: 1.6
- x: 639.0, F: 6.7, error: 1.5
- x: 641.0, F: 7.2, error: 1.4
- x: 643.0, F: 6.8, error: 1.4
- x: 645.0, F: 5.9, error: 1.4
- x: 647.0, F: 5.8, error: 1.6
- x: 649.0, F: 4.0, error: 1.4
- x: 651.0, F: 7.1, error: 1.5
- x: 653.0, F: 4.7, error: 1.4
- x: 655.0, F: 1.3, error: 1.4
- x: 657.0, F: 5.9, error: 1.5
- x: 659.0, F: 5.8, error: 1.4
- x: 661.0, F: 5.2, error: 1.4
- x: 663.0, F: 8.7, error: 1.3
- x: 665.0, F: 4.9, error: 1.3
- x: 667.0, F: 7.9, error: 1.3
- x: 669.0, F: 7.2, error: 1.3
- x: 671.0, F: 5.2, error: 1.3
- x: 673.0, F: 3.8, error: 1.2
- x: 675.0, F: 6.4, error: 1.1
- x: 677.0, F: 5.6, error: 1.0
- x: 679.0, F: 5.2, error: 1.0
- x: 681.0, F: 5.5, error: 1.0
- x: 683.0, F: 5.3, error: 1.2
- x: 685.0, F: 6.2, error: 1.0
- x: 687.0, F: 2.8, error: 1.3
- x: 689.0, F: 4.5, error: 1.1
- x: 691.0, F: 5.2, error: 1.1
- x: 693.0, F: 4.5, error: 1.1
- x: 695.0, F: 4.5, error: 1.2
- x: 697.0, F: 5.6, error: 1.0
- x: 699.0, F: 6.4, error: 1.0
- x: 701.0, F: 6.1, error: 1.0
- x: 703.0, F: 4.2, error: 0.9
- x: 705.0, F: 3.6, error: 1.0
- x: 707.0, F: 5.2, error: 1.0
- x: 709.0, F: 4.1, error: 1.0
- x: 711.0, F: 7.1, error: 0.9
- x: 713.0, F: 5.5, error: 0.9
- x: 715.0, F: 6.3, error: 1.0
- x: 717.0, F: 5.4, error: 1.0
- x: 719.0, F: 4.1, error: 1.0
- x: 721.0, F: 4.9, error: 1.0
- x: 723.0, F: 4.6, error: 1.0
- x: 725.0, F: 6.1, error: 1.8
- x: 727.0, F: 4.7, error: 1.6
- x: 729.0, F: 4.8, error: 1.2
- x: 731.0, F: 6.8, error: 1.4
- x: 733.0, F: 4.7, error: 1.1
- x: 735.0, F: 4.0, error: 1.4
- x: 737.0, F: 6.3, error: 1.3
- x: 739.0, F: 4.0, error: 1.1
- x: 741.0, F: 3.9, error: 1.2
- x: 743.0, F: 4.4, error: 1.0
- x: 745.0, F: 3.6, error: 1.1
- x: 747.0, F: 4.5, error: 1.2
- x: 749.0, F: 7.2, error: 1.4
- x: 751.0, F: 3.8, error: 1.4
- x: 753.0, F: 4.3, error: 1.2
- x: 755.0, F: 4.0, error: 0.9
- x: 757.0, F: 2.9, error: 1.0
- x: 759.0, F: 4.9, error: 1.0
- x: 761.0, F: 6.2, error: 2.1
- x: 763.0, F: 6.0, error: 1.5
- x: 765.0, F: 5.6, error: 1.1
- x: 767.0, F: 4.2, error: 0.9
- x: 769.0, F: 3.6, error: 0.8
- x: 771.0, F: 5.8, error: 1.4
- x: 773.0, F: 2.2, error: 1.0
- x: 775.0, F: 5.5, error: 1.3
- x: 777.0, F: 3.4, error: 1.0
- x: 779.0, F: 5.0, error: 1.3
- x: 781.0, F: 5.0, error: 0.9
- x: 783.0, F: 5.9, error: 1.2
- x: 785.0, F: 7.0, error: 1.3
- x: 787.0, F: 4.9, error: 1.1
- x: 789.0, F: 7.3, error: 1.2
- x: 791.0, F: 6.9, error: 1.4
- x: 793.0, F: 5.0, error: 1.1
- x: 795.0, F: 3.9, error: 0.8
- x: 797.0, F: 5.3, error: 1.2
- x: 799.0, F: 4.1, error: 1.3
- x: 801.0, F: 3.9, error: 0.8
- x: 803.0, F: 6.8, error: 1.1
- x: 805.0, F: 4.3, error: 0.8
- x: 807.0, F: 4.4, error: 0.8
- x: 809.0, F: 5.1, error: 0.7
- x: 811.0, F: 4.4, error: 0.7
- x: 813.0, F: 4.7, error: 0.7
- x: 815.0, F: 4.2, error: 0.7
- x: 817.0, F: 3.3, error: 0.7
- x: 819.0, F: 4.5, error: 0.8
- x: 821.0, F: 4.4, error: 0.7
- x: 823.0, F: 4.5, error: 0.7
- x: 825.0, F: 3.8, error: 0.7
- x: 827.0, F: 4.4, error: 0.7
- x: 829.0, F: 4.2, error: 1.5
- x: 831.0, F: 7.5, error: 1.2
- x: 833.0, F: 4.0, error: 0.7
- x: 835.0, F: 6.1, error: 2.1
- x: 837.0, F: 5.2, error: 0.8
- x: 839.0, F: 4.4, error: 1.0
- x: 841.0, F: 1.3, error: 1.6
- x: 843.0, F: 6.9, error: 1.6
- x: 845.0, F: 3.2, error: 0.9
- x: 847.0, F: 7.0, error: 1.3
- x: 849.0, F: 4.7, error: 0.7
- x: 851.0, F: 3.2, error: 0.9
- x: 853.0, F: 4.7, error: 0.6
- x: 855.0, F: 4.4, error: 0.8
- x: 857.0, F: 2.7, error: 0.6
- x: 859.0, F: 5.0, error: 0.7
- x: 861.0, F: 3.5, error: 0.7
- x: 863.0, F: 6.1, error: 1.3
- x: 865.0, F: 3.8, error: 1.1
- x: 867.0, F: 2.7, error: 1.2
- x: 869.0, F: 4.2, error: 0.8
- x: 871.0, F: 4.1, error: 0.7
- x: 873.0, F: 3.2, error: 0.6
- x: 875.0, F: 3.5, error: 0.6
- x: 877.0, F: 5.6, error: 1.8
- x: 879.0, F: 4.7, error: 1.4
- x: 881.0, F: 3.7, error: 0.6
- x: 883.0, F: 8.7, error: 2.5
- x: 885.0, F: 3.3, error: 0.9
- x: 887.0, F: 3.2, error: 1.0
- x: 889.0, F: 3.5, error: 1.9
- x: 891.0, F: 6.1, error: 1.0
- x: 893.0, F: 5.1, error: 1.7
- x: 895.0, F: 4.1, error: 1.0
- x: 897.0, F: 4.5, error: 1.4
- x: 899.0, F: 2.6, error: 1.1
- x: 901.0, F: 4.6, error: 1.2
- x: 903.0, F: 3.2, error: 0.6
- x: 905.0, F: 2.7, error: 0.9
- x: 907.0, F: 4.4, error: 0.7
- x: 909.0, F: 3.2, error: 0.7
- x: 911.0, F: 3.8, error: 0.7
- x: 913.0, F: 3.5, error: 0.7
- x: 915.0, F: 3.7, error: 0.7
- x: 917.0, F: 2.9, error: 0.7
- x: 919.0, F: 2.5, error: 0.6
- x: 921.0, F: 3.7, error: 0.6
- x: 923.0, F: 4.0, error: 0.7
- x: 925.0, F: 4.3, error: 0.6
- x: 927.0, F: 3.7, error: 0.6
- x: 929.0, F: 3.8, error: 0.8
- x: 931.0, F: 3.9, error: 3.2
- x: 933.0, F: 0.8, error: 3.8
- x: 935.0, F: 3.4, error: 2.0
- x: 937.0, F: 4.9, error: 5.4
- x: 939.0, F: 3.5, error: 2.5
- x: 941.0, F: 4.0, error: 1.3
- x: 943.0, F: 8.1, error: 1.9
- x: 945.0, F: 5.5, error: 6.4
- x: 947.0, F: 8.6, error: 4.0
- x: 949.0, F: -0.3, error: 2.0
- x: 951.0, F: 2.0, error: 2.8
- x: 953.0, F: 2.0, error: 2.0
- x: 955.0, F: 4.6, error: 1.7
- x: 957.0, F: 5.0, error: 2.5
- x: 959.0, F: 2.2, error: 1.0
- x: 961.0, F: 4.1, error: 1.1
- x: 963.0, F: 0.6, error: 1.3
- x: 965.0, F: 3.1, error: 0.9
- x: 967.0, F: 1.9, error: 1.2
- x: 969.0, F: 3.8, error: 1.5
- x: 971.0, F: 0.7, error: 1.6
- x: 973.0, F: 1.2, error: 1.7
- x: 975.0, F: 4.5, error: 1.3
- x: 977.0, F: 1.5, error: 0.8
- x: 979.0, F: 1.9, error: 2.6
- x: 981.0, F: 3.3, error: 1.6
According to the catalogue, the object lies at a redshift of 0.751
